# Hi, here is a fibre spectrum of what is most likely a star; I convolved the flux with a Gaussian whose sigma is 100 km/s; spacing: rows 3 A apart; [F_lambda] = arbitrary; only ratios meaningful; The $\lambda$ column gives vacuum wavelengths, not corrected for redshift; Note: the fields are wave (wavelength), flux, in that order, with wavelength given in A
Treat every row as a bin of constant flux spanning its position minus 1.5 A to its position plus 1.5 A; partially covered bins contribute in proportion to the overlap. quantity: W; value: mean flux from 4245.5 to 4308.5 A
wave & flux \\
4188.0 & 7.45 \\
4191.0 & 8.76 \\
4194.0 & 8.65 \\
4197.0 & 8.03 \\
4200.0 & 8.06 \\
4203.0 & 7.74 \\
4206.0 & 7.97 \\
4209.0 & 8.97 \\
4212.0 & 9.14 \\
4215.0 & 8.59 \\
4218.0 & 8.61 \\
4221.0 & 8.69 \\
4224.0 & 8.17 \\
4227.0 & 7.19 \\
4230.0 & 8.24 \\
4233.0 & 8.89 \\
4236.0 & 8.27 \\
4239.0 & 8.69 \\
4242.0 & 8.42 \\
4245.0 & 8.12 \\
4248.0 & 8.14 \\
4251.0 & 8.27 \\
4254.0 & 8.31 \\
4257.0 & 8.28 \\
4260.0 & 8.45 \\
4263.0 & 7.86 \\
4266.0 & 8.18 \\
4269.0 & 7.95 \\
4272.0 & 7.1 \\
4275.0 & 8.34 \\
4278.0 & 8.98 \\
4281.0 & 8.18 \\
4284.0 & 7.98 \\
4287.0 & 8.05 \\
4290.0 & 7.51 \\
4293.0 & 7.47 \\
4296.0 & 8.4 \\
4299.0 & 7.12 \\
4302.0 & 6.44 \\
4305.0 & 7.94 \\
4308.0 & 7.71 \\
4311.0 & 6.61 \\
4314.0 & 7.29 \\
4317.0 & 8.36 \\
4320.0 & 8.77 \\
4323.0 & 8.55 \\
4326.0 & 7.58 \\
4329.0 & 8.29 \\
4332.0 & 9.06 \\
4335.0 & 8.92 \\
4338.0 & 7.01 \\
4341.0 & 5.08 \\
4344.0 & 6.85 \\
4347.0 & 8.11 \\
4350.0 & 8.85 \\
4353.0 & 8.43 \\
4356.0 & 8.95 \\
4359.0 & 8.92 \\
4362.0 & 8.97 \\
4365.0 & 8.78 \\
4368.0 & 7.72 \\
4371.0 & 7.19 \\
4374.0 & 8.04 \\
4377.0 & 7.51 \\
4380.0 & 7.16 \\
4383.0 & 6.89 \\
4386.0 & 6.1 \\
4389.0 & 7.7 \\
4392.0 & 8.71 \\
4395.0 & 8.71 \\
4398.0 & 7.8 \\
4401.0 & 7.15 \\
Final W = 7.94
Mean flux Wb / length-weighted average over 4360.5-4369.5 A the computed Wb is 8.49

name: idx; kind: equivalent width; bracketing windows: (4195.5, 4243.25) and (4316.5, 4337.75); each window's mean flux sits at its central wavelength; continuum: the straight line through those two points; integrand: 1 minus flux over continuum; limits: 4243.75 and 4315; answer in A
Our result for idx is 4.5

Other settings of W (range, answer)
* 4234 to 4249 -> 8.35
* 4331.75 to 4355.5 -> 7.77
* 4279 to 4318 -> 7.63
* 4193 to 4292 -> 8.24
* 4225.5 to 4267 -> 8.24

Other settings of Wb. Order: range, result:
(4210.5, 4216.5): 8.87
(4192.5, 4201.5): 8.25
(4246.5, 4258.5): 8.25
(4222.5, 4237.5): 8.15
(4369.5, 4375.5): 7.61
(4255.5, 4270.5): 8.14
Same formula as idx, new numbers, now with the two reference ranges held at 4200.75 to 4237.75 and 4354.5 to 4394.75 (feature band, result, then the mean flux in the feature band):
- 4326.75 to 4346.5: 1.15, 7.57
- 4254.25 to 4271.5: 0.31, 8.1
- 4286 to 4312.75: 2.23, 7.46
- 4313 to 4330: -0.18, 8.16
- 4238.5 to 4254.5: -0.03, 8.3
